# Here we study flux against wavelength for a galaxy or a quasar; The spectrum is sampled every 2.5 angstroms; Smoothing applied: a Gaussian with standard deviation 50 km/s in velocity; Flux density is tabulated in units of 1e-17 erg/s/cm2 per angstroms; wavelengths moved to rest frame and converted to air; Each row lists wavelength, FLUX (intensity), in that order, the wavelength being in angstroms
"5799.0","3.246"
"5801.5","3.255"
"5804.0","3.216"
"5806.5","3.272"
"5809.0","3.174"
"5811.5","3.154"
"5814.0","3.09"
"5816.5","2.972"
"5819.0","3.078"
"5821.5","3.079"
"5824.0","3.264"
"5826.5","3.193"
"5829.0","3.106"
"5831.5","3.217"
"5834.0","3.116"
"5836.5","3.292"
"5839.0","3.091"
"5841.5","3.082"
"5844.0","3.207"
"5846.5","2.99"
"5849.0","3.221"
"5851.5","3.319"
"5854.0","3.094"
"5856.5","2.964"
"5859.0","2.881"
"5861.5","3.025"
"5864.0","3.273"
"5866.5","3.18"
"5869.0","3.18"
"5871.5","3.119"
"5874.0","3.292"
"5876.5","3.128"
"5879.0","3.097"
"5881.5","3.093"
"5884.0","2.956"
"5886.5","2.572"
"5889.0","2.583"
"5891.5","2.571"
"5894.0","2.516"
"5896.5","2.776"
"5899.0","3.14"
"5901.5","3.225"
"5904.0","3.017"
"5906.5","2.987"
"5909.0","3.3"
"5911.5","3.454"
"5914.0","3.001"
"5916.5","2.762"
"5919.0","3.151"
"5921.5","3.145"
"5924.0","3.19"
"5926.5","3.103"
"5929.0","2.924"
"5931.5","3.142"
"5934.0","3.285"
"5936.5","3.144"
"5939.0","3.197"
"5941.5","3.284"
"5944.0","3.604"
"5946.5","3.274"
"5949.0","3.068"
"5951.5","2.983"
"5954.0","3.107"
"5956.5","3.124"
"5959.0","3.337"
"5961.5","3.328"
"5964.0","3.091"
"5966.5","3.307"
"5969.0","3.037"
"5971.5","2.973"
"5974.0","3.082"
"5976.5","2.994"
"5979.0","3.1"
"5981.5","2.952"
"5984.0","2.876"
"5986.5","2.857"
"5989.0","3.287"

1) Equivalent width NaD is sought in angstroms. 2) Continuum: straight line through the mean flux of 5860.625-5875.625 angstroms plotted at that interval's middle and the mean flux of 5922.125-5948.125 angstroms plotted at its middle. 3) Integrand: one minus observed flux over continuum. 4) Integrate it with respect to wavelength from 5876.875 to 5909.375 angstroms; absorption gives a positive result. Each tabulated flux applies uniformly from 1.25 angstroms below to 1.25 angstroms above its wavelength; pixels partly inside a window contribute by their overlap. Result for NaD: 2.9 angstroms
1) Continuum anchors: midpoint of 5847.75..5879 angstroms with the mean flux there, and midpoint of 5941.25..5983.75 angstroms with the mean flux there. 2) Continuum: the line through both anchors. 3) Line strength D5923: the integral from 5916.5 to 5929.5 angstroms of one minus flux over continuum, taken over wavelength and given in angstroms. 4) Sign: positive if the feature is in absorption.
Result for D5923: 0.3 angstroms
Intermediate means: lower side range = 3.14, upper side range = 3.15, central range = 3.08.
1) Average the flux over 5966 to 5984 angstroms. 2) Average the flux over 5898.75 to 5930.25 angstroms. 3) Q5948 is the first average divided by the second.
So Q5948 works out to 0.98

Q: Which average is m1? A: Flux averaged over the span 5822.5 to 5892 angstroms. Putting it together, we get 3.08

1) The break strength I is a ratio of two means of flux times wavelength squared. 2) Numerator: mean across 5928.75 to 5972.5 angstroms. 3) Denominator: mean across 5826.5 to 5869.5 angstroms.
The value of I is 1.05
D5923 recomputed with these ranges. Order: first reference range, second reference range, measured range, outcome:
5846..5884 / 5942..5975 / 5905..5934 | 0.4 angstroms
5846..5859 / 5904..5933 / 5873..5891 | 0.9 angstroms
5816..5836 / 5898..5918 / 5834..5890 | 0.9 angstroms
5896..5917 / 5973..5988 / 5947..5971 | -1.1 angstroms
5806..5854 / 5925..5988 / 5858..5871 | 0.1 angstroms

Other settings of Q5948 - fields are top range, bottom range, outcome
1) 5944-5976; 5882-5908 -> 1.11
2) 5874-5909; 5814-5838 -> 0.93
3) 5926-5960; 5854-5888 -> 1.04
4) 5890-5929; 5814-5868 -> 0.97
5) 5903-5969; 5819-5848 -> 1.01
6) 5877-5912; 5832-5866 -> 0.94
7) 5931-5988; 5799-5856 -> 0.99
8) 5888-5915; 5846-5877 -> 0.95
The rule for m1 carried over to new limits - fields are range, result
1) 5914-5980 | 3.14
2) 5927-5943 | 3.17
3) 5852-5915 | 3.02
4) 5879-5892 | 2.8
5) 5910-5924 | 3.11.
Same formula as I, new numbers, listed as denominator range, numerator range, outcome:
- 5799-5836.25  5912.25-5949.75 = 1.04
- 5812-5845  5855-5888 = 0.99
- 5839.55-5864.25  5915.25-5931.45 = 1.01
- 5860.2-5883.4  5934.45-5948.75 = 1.07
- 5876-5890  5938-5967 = 1.14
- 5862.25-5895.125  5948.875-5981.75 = 1.08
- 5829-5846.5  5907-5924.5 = 1.02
